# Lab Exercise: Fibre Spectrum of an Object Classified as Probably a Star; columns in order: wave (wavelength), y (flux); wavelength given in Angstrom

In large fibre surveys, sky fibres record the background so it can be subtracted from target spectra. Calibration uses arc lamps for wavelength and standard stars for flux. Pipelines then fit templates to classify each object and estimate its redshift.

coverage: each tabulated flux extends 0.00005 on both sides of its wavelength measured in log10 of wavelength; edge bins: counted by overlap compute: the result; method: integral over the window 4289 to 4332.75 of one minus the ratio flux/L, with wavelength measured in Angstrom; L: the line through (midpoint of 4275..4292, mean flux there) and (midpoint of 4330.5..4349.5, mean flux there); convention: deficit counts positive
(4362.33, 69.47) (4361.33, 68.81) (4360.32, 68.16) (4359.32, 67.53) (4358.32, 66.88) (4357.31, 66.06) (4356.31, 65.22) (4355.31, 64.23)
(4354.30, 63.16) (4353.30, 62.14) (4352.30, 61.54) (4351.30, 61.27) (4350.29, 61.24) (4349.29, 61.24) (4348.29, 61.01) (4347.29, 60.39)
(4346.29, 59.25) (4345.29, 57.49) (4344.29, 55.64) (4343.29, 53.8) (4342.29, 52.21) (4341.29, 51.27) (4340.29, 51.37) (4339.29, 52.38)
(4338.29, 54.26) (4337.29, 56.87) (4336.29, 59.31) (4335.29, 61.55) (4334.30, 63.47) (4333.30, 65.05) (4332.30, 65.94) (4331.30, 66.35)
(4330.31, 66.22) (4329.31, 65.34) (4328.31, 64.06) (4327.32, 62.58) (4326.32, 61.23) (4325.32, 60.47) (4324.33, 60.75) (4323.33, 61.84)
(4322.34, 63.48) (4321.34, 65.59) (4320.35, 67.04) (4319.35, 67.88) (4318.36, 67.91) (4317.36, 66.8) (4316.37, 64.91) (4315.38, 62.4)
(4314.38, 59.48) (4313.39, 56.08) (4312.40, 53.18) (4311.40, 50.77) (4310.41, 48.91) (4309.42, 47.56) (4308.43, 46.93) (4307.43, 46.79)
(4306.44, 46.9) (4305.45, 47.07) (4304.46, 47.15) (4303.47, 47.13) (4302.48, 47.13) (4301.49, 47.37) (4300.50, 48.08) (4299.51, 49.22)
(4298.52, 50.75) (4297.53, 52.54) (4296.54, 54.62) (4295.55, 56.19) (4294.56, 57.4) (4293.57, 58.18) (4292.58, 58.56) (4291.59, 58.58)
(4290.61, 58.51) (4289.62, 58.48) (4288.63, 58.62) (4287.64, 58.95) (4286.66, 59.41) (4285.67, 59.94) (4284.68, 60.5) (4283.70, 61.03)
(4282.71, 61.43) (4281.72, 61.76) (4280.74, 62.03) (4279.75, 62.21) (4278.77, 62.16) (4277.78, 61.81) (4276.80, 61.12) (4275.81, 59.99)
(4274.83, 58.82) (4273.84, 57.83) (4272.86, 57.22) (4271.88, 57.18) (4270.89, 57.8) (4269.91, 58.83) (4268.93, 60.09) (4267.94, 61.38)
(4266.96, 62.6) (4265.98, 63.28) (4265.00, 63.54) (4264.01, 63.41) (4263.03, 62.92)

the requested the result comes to 1.7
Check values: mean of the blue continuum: 60.4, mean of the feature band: 57.2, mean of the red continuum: 58.5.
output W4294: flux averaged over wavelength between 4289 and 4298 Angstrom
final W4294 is 57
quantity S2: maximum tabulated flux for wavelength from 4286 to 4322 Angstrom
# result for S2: 67.91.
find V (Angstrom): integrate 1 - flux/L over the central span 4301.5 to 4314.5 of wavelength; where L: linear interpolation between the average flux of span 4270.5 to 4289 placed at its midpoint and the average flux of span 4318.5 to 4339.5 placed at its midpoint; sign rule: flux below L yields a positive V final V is 2.6 Angstrom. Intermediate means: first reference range 60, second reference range 62.7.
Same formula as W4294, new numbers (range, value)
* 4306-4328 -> 58.7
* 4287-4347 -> 57.1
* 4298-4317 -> 51.1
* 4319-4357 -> 60.9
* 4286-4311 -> 52.5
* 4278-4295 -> 59.9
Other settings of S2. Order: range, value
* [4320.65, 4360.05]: 67.53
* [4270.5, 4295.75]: 62.21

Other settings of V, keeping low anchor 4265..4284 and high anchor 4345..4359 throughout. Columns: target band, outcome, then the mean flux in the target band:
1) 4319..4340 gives -0.2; 62.3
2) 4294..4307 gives 2.3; 50.2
